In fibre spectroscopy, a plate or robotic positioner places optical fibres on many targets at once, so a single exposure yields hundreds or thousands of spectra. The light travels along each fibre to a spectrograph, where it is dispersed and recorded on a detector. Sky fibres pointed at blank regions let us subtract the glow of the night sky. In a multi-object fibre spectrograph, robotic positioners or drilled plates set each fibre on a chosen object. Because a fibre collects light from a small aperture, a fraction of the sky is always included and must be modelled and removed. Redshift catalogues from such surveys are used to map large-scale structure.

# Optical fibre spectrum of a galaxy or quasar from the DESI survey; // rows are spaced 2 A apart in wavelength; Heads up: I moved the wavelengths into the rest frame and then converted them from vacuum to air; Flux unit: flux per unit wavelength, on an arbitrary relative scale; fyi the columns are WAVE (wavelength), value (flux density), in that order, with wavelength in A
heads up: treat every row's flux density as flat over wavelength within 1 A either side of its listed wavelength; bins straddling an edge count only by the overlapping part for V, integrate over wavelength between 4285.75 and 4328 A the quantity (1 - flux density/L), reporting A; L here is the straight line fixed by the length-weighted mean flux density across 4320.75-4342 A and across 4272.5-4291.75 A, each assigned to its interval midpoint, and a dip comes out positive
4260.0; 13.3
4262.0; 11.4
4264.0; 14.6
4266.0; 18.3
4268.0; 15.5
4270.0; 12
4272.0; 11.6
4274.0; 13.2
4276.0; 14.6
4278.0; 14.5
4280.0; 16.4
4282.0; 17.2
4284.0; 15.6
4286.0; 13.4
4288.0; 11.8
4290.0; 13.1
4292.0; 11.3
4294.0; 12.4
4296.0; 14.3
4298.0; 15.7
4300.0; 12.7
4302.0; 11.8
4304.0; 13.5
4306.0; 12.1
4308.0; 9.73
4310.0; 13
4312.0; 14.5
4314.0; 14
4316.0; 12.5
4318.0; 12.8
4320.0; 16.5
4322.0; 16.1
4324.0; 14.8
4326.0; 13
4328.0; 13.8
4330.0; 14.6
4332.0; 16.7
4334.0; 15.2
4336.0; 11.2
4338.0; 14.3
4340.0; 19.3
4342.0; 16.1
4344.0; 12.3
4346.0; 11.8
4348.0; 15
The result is 3.8 A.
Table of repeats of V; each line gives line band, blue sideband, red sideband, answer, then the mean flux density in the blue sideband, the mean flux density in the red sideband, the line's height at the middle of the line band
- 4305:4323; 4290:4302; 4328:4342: 0.8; 13.1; 15.2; 14.1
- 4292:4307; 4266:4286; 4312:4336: 1.5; 14.6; 14.4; 14.5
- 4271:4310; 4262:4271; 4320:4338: 3.3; 14.7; 14.5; 14.6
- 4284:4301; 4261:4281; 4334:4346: 1.2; 14.2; 14.5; 14.3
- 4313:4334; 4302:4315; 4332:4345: -1.1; 12.7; 14.9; 13.8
